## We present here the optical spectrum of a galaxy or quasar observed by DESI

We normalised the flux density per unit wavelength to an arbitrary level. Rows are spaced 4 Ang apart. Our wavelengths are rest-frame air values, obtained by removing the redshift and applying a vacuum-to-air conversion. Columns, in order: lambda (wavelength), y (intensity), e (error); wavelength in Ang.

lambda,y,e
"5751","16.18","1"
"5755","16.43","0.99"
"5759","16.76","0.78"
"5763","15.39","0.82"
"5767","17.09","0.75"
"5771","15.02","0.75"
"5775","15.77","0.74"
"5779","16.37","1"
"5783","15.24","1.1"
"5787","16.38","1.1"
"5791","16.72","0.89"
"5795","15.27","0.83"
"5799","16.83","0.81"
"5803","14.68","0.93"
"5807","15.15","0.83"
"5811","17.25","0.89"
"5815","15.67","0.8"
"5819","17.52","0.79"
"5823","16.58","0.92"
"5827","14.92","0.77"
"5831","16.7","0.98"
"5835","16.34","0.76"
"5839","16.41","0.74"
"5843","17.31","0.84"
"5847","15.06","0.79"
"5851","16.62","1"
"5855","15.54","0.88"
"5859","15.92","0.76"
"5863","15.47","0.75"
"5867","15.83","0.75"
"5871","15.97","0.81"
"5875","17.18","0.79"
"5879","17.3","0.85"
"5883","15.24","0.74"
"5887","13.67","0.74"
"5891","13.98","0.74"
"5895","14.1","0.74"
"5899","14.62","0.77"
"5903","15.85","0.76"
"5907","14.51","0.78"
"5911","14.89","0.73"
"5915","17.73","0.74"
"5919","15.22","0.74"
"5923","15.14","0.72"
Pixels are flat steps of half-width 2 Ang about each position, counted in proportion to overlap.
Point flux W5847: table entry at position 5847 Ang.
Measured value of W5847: 15.06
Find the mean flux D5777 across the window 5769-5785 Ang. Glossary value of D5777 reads 15.6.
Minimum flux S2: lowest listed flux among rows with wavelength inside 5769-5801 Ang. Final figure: 15.02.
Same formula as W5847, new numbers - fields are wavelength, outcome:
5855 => 15.54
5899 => 14.62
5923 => 15.14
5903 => 15.85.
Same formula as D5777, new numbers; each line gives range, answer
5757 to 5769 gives 16.4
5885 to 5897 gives 13.9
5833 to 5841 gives 16.4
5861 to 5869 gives 15.7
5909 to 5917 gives 16.3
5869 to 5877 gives 16.6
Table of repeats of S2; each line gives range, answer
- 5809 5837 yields 14.92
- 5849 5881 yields 15.47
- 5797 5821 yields 14.68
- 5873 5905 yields 13.67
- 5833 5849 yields 15.06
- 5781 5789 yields 15.24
